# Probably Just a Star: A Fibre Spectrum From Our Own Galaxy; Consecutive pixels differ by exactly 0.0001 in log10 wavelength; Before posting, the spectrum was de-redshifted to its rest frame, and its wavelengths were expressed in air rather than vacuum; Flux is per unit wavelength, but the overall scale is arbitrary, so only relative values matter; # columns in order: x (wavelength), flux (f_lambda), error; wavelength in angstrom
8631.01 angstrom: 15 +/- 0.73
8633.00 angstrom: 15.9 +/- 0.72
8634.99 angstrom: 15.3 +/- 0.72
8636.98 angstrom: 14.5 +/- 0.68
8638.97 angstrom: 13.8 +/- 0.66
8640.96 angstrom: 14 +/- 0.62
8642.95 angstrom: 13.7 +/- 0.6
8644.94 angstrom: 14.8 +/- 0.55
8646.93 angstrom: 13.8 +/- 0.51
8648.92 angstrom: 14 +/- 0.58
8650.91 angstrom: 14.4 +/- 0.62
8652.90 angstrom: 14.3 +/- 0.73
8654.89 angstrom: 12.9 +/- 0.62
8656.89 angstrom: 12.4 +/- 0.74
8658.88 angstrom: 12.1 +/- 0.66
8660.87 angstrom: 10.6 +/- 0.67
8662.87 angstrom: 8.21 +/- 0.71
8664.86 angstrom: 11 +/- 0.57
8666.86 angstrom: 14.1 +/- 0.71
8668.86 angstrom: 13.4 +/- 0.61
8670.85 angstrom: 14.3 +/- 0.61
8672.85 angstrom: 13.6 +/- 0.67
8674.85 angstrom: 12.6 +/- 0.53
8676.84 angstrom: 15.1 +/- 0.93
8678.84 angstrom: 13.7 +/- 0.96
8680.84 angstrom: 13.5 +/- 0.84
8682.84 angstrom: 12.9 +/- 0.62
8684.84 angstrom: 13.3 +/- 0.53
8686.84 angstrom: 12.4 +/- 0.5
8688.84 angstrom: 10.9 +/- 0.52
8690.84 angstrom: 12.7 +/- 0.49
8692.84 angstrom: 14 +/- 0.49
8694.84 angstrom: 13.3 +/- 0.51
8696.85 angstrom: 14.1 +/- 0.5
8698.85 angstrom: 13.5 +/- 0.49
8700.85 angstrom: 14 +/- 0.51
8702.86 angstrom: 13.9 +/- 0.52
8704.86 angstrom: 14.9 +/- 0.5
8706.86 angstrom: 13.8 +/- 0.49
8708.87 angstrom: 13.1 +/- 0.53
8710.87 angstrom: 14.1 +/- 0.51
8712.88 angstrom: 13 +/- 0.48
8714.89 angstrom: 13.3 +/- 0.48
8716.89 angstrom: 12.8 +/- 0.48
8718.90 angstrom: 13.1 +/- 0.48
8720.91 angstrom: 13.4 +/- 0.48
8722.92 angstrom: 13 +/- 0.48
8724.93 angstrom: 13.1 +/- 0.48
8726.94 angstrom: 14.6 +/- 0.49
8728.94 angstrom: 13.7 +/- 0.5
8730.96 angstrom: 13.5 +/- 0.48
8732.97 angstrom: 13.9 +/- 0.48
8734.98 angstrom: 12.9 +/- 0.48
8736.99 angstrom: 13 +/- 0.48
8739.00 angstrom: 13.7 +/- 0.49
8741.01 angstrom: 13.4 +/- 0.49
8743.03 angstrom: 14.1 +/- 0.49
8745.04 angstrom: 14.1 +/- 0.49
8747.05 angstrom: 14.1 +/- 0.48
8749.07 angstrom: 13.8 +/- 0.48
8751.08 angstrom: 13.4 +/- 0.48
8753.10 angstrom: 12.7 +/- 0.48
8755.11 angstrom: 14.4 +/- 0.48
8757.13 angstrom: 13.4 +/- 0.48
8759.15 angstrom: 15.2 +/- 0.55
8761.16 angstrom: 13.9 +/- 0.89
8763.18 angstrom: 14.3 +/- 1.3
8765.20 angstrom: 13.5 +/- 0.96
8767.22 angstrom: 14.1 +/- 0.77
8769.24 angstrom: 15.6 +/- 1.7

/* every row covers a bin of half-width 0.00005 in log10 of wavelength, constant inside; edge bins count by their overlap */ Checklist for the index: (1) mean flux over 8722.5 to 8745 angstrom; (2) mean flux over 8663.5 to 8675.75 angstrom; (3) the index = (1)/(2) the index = 1.0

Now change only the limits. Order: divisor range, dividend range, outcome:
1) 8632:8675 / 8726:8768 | 1.03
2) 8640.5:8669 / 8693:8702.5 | 1.07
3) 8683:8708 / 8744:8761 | 1.04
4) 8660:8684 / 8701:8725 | 1.06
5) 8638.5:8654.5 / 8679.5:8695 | 0.91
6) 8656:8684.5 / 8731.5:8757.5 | 1.07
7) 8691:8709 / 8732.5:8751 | 0.99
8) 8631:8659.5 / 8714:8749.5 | 0.96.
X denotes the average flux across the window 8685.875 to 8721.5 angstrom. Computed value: 13.4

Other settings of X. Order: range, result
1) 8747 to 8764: 13.9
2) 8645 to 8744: 13.3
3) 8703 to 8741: 13.5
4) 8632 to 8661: 13.9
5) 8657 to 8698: 12.8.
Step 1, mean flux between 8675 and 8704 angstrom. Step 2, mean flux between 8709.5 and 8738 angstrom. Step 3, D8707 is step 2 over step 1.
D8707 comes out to 1.0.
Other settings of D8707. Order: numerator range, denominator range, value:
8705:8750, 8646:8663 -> 1.06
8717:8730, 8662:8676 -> 1.07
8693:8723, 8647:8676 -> 1.06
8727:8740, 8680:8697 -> 1.05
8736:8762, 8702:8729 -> 1.02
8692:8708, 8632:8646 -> 0.96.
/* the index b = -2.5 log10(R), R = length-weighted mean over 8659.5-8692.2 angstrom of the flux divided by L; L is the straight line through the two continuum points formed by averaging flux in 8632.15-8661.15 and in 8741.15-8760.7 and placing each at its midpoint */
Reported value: 0.098 mag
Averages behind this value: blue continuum 13.8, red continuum 13.9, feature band 12.7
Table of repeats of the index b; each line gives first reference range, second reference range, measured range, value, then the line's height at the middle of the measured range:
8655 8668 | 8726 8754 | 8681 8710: -0.08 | 12.4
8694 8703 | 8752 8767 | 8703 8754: 0.02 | 13.8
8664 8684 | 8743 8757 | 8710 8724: 0.03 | 13.6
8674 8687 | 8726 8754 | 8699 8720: -0.01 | 13.5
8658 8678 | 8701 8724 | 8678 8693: 0.00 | 12.9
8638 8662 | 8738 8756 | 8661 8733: 0.03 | 13.6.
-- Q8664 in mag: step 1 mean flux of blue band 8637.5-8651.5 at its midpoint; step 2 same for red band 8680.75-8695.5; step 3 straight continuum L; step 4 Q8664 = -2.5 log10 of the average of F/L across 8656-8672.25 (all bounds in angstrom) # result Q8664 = 0.12 mag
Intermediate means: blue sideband 14.1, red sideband 12.8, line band 12.1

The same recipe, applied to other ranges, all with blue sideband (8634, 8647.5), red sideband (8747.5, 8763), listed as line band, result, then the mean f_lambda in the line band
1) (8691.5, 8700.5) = 0.03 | 13.7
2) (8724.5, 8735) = 0.02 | 13.7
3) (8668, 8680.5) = 0.03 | 13.8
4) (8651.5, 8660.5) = 0.11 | 12.8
